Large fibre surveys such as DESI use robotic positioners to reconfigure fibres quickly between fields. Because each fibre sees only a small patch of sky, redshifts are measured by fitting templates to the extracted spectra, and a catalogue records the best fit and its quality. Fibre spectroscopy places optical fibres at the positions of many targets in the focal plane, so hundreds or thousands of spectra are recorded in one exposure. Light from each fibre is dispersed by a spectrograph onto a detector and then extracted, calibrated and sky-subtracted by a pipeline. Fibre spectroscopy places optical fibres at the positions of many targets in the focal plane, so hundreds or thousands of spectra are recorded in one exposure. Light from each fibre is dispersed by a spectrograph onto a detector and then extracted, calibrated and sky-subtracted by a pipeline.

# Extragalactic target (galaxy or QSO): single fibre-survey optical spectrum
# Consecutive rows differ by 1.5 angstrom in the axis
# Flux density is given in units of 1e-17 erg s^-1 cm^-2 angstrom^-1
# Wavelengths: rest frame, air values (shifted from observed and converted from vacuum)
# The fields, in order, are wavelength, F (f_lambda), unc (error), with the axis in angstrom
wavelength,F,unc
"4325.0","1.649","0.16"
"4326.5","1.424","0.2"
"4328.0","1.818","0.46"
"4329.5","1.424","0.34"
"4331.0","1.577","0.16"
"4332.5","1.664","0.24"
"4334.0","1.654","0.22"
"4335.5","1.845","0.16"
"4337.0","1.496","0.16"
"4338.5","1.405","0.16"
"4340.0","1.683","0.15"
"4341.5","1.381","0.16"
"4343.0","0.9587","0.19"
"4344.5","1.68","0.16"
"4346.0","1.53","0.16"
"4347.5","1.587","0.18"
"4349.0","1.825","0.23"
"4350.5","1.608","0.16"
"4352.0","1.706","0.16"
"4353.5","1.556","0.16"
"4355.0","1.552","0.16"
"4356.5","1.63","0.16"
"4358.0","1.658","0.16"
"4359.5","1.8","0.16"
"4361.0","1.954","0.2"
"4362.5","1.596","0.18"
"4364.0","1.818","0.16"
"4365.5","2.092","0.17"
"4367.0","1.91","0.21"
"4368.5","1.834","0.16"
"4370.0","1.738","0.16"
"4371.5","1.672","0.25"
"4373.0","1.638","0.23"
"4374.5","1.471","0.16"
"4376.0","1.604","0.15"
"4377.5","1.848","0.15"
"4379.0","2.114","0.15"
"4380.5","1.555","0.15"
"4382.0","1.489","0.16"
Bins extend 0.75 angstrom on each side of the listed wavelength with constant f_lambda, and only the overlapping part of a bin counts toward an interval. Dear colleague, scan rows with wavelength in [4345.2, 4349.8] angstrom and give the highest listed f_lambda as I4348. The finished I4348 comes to 1.825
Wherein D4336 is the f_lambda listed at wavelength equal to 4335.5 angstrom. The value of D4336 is 1.845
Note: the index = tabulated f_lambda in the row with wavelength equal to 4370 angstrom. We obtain 1.738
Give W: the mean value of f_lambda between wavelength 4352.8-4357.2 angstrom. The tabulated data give 1.58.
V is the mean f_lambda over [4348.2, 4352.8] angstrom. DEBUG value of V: 1.71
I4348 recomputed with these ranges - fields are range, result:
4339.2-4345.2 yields 1.683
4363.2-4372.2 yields 2.092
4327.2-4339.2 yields 1.845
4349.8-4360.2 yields 1.8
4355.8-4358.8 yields 1.658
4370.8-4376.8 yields 1.672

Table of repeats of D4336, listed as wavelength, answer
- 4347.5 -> 1.587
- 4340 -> 1.683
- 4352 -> 1.706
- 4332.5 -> 1.664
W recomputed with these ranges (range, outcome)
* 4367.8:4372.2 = 1.75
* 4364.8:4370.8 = 1.89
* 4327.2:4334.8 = 1.63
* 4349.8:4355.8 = 1.61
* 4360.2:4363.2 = 1.78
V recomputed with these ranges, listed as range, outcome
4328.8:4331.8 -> 1.5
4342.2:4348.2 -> 1.44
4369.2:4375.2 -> 1.63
